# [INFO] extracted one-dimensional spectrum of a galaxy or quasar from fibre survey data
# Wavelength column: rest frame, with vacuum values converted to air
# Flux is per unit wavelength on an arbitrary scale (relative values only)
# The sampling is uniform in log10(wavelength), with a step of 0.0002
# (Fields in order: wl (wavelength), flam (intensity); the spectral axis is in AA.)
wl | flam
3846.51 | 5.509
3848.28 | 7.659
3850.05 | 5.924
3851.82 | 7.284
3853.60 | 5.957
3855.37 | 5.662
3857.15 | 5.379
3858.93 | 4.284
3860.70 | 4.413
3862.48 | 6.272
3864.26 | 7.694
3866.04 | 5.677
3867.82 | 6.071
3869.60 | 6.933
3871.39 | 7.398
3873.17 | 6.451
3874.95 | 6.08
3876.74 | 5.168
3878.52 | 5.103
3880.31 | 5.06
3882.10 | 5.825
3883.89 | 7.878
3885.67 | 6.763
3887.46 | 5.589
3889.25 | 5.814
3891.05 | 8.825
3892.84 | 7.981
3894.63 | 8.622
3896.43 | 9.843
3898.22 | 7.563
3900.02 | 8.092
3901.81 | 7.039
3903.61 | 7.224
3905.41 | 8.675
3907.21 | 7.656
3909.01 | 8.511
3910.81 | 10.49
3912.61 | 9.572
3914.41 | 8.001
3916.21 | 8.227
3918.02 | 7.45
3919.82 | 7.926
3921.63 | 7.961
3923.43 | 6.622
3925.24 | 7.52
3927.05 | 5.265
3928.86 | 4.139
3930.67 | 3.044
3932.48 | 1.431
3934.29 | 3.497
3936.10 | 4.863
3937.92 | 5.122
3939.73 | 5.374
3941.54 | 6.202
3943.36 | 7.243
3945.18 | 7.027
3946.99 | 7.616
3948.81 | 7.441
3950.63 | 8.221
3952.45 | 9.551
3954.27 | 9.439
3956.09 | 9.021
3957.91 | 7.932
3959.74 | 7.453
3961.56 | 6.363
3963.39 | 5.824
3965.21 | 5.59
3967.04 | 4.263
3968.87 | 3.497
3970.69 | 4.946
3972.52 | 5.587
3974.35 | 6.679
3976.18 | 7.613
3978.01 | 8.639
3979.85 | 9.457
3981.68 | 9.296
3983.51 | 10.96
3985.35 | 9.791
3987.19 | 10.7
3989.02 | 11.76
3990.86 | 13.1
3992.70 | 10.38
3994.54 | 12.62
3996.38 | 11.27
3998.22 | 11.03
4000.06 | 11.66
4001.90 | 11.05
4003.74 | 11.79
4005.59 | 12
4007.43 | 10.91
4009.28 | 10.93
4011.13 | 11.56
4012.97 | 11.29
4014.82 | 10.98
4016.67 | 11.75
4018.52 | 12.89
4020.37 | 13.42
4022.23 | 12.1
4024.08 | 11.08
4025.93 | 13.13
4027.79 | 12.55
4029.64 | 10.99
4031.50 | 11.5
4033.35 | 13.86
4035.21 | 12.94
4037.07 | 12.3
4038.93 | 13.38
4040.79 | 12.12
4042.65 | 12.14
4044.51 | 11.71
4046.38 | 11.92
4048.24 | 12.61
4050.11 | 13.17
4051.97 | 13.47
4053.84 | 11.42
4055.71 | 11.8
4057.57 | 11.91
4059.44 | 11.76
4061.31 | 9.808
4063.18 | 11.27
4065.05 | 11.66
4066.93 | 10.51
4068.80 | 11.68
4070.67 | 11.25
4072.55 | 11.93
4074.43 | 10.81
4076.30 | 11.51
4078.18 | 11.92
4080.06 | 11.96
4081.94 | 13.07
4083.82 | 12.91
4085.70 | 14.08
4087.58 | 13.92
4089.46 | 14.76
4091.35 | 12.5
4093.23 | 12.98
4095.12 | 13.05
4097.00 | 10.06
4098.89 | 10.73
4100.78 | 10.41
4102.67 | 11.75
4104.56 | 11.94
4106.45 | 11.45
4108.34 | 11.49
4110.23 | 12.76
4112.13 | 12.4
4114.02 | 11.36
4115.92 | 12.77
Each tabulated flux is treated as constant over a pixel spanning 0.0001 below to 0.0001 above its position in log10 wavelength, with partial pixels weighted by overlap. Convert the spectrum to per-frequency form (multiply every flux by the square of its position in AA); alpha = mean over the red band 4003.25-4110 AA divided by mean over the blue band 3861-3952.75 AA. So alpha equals 1.90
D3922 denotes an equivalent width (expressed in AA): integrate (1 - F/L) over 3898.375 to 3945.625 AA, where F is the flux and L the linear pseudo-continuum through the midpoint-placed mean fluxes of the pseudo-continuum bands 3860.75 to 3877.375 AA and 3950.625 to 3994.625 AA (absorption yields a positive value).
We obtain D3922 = 3.7 AA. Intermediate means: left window 6.33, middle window 6.7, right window 8.27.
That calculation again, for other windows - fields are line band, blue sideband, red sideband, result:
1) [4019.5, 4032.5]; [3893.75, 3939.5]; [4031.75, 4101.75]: -1.7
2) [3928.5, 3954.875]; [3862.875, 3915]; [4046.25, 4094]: 8.3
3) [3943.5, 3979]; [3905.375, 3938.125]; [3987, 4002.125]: 8.4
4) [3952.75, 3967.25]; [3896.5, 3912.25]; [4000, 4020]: 4.0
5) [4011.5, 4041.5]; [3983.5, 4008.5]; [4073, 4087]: -1.4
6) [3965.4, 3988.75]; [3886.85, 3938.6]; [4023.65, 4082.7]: 4.2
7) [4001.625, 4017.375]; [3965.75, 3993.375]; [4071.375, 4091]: -2.8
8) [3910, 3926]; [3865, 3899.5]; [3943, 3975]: -3.2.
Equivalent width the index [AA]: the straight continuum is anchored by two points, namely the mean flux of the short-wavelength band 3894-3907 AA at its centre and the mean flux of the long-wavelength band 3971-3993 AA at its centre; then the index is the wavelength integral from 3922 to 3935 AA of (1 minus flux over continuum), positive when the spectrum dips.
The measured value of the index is 5.89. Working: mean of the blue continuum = 8.11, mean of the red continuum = 9.35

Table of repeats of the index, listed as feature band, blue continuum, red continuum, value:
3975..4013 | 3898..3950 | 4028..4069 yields -4.2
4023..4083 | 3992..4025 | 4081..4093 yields 3.3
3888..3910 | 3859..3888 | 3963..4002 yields -3.9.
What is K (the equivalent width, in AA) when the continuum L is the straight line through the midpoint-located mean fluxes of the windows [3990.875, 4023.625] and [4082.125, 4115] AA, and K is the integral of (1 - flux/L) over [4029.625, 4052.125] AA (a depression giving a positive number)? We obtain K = -1.1 AA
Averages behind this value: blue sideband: 11.7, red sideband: 12.3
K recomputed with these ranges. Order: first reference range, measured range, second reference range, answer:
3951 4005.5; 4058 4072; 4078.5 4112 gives 0.32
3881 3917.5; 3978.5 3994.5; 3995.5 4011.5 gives 0.09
